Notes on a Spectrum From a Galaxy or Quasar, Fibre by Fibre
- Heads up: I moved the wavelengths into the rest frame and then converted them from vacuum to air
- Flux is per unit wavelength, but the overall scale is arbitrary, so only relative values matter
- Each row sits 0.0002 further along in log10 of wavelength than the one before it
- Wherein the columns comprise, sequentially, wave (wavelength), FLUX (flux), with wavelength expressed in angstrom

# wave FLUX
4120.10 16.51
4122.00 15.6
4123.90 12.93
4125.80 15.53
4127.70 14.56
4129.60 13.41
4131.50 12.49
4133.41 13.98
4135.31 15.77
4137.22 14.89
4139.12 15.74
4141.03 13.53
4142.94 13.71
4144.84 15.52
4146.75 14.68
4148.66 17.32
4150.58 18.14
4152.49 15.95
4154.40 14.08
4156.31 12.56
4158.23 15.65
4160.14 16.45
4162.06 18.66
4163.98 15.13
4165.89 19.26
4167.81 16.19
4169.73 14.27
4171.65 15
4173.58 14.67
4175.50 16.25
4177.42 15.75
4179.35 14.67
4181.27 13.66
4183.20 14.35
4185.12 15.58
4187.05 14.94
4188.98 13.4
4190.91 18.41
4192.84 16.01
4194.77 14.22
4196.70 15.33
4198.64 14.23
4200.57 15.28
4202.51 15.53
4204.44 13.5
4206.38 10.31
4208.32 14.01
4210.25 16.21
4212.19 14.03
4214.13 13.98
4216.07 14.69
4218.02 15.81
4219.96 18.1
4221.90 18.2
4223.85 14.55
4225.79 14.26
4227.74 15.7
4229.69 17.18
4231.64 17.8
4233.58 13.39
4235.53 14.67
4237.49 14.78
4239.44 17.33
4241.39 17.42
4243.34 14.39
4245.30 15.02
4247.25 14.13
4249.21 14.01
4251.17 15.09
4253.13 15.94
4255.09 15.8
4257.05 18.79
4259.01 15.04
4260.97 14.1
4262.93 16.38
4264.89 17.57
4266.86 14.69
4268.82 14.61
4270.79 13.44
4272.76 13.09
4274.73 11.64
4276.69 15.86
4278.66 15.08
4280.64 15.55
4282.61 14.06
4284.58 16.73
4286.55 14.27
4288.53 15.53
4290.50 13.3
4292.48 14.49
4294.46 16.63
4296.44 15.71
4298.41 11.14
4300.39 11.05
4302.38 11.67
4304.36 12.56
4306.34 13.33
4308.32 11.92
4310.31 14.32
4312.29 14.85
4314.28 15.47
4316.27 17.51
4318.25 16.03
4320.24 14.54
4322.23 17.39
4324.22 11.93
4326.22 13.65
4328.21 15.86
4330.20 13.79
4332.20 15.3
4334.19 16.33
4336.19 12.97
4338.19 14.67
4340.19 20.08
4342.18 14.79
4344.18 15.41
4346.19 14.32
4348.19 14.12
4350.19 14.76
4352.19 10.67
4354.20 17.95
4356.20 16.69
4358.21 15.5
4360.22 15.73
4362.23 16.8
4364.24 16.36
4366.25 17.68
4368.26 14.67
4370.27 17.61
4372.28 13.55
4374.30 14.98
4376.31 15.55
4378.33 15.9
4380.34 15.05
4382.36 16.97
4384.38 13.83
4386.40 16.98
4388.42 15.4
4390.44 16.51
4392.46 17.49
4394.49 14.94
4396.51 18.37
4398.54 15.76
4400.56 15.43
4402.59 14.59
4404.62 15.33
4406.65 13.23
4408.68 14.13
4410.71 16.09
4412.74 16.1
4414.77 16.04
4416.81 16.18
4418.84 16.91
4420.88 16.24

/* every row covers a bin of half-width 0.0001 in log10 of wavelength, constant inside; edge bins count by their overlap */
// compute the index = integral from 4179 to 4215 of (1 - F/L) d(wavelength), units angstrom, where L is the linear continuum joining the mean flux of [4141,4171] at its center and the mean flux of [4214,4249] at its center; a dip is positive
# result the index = 2.5 angstrom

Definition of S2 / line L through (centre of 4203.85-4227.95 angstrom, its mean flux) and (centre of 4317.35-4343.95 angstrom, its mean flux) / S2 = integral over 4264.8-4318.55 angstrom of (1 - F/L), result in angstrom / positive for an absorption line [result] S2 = 2.82 angstrom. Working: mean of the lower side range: 14.9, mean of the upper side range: 15.2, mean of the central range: 14.3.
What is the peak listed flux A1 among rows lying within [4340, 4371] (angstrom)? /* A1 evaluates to 20.08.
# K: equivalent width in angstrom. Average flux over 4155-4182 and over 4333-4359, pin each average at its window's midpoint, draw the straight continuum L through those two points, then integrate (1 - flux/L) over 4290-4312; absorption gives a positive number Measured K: 2.9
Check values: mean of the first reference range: 15.6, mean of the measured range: 13.3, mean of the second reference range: 15.3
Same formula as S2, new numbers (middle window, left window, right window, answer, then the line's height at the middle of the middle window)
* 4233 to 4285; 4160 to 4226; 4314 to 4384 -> 0.73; 15.3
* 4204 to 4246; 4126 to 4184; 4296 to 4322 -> -1.85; 14.6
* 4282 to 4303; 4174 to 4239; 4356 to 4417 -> 1.82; 15.4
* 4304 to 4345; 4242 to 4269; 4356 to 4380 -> 2.04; 15.7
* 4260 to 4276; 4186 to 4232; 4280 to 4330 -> 0.25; 14.7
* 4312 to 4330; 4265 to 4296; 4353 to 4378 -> 0.16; 15.3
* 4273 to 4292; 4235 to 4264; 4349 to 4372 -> 1.23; 15.6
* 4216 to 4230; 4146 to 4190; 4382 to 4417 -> -0.49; 15.6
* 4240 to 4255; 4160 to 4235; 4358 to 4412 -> 0.19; 15.4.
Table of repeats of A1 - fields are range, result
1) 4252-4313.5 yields 18.79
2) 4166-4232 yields 18.41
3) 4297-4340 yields 17.51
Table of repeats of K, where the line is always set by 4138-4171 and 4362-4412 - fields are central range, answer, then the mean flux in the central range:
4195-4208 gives 1.4 angstrom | 14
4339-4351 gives 0.1 angstrom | 15.6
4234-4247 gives 0.2 angstrom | 15.4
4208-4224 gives 0.1 angstrom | 15.6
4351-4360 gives 0.3 angstrom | 15.2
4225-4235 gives 0.0 angstrom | 15.6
